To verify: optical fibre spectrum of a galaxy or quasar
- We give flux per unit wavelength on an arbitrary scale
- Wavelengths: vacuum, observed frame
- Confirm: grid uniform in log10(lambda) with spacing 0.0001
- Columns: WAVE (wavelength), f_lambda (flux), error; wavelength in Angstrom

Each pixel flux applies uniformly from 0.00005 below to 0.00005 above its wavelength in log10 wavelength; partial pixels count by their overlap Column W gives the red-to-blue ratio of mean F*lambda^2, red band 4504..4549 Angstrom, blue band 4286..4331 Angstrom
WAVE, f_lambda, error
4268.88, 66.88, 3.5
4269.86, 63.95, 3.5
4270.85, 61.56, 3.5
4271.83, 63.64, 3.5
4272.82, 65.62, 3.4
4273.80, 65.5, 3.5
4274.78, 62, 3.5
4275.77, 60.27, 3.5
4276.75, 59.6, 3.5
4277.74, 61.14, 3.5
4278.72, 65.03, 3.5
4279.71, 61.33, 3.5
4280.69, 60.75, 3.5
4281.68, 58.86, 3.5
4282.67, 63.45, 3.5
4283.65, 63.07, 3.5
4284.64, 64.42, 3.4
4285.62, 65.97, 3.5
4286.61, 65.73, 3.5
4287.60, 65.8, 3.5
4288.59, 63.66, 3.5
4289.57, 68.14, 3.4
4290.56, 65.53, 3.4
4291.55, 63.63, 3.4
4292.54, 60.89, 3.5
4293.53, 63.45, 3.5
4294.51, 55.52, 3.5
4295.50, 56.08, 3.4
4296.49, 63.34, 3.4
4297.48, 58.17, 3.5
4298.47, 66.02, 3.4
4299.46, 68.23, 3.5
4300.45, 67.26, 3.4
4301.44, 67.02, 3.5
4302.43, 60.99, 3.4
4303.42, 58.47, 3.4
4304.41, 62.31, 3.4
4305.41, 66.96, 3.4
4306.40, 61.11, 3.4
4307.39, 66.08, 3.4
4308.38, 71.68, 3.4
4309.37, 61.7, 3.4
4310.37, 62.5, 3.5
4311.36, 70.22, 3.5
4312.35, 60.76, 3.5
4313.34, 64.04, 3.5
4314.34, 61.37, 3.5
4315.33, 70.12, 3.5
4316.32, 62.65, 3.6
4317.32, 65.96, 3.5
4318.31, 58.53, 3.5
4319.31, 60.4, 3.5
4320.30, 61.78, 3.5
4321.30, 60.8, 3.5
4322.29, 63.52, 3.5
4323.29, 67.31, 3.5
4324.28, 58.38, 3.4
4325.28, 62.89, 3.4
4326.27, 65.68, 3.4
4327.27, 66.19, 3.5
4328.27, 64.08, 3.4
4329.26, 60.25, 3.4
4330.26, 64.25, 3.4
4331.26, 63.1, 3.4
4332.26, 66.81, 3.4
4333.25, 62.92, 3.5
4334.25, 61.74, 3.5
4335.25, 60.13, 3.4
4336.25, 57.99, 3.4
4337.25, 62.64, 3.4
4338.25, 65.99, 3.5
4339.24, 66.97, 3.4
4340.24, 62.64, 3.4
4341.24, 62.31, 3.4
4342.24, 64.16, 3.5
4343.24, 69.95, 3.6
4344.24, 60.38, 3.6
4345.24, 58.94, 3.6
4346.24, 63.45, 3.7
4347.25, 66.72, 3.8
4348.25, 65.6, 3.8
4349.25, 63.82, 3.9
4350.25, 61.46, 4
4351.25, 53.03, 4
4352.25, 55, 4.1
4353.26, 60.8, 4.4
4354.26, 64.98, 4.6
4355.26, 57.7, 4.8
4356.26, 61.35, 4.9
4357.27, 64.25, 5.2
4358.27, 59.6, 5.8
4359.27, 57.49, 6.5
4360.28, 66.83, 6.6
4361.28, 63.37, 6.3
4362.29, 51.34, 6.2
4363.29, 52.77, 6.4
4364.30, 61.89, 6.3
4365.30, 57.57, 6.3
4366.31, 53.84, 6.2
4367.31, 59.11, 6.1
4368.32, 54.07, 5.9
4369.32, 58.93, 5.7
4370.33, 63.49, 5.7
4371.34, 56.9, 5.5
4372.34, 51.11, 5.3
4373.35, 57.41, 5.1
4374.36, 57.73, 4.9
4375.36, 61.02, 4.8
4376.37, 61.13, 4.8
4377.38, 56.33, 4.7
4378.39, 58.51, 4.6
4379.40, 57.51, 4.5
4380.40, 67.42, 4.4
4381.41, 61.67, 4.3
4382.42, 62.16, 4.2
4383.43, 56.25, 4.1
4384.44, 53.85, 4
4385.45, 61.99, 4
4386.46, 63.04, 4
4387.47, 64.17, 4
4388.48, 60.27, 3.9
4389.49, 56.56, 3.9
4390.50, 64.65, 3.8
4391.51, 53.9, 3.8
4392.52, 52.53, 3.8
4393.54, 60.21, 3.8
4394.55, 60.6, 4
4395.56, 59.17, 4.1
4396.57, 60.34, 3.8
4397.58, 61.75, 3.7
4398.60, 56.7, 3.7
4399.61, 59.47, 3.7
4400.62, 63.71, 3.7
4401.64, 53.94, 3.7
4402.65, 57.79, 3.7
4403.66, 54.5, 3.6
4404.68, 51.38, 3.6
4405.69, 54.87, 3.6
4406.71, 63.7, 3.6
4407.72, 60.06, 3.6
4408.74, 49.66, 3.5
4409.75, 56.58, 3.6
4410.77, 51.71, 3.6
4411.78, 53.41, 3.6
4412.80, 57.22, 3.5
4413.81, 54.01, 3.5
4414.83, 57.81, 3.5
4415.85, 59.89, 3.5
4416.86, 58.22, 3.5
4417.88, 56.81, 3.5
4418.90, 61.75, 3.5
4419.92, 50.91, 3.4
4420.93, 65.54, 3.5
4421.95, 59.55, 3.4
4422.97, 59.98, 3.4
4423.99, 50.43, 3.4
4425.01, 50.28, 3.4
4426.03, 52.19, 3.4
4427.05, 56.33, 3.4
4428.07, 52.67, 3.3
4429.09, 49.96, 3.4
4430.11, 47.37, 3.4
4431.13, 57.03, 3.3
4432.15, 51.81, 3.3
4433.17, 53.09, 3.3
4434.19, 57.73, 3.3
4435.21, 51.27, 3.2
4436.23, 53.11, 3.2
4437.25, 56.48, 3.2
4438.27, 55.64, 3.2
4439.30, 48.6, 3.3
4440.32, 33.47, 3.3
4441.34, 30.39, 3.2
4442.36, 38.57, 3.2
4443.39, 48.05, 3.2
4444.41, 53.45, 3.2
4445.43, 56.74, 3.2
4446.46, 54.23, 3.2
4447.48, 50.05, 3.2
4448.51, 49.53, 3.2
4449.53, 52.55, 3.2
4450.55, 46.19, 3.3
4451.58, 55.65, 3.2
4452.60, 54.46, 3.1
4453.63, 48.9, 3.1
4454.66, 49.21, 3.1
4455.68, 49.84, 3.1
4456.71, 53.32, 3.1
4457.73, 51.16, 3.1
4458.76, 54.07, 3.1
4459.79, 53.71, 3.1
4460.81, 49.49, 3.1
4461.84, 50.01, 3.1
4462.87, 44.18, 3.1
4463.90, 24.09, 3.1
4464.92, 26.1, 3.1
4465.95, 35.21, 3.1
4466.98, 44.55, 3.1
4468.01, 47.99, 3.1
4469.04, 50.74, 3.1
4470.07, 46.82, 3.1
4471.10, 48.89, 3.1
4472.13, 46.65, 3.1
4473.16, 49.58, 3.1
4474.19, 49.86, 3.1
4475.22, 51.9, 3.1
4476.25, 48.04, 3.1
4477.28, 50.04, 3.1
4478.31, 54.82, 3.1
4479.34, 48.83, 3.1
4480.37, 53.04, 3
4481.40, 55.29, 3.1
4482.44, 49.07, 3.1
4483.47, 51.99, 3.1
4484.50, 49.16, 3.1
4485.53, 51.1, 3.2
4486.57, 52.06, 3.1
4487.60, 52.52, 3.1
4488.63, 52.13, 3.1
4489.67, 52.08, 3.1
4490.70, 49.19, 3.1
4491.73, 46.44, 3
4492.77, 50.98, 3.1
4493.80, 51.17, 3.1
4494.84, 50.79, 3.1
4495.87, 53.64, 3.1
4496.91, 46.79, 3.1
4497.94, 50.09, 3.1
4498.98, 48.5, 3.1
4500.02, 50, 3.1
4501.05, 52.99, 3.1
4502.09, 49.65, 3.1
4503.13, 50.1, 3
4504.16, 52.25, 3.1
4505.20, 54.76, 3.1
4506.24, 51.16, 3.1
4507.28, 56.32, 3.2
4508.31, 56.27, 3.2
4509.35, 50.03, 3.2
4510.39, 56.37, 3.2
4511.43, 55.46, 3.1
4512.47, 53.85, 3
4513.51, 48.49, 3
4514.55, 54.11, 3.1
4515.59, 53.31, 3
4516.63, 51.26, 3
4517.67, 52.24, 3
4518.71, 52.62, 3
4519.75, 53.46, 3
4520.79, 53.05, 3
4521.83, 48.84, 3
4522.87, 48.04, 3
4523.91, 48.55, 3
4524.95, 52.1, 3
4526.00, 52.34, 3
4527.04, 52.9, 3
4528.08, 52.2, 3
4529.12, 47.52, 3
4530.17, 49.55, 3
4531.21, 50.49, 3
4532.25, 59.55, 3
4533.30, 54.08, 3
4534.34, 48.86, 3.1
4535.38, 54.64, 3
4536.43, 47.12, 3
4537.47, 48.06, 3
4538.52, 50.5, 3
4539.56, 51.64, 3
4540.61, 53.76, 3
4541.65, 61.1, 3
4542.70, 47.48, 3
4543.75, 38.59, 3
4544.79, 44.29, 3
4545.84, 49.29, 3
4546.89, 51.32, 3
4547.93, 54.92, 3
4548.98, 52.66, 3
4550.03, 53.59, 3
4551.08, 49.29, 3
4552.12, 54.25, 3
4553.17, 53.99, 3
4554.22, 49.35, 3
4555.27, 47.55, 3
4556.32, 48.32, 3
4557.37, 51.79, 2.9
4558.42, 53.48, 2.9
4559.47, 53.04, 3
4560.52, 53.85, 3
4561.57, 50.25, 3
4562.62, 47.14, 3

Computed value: 0.9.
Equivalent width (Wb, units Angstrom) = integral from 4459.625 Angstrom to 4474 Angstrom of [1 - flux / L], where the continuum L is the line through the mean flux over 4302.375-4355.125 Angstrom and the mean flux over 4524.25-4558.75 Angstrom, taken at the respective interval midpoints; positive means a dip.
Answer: 2.9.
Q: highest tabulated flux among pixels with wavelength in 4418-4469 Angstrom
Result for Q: 65.54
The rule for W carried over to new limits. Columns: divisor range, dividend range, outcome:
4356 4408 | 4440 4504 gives 0.86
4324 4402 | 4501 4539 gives 0.92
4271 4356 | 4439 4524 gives 0.85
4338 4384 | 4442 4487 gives 0.85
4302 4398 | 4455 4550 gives 0.88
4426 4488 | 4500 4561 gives 1.08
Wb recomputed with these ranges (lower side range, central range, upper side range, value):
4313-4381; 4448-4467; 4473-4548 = 2.6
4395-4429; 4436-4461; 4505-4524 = 2.4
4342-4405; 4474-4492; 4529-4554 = 1.0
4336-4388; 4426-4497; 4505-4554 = 7.4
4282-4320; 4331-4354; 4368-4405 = -0.4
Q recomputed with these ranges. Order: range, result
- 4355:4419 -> 67.42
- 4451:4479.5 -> 55.65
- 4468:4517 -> 56.37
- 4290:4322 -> 71.68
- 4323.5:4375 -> 69.95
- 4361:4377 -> 63.49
